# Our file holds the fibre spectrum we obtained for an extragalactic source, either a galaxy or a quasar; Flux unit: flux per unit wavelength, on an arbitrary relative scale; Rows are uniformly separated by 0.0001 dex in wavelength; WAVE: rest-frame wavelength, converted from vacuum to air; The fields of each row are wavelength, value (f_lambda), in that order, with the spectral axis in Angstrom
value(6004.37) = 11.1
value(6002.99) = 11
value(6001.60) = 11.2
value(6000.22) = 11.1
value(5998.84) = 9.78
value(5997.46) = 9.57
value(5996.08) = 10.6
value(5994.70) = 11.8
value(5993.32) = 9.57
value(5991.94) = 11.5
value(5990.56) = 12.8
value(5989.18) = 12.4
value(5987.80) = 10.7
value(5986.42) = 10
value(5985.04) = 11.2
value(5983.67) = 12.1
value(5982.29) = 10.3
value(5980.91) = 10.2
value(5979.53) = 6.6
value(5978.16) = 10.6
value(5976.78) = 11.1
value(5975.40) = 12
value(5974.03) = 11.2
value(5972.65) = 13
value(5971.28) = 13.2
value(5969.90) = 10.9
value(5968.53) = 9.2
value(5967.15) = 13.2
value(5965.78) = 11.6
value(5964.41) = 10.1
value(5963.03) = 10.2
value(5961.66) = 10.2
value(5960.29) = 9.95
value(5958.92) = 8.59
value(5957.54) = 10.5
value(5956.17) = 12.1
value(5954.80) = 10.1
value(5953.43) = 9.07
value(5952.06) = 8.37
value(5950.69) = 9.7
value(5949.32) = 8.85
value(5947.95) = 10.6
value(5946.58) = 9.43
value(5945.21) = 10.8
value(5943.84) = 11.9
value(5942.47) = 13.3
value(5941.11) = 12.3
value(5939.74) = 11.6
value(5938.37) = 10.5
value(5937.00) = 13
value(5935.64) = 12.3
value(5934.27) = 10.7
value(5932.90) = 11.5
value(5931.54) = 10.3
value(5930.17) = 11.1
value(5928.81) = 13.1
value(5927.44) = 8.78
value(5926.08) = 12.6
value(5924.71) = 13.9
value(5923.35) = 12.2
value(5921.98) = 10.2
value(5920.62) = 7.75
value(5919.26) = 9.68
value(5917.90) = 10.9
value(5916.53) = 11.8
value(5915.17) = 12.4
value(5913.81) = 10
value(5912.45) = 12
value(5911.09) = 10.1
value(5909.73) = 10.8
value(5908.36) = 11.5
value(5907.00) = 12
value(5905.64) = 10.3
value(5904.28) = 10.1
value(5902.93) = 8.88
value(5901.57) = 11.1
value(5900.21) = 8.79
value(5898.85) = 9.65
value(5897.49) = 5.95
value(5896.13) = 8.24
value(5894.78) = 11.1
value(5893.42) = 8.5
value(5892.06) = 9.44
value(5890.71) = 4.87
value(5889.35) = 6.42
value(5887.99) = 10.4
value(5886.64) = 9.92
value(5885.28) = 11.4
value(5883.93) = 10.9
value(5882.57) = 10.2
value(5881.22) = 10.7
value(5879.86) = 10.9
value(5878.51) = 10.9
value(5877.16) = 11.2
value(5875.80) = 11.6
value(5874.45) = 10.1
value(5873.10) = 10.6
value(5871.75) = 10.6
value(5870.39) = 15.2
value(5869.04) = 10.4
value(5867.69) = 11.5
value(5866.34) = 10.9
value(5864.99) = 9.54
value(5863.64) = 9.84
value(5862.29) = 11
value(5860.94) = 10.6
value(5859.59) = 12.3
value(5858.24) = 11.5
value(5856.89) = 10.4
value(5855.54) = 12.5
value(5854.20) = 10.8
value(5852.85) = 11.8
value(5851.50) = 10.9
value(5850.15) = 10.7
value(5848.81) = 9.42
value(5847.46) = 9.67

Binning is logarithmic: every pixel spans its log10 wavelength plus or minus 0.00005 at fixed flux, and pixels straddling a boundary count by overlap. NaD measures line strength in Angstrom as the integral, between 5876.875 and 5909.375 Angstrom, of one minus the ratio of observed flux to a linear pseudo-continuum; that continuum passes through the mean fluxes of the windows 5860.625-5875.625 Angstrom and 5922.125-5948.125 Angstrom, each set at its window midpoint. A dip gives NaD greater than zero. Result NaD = 4.3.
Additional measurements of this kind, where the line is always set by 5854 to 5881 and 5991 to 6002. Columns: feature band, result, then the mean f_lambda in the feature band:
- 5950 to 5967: 1.05 Angstrom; 10.1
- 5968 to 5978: -0.69 Angstrom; 11.5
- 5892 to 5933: 1.82 Angstrom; 10.5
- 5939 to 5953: 0.26 Angstrom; 10.7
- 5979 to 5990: 0.20 Angstrom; 10.5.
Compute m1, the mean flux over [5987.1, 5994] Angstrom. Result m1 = 11.4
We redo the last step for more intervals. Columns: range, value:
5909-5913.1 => 10.9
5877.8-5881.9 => 10.9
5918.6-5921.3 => 8.72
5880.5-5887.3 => 10.6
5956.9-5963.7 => 9.88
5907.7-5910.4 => 11.1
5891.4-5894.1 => 8.95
